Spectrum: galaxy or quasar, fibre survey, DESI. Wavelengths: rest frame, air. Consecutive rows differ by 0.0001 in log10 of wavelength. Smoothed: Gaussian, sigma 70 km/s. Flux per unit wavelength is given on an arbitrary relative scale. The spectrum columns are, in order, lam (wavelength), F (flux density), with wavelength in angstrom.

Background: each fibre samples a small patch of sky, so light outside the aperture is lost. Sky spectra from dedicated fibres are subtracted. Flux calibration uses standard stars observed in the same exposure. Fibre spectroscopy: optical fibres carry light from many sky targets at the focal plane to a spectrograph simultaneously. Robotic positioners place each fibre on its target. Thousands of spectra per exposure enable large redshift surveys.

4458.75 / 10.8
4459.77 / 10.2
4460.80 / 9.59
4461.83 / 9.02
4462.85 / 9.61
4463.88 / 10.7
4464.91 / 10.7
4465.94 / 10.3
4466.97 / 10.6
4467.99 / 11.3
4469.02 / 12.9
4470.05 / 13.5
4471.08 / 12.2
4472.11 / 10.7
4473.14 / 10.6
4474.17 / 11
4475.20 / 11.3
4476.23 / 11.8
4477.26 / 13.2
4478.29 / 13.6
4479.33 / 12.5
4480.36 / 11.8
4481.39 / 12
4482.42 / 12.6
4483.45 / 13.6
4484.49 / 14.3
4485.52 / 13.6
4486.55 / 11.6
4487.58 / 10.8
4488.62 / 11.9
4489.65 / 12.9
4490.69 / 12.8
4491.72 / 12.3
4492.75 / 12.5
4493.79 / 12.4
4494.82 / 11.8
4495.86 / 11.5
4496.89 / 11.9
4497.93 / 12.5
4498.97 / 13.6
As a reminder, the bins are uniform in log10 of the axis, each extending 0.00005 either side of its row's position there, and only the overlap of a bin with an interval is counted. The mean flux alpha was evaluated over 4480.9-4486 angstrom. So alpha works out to 13.2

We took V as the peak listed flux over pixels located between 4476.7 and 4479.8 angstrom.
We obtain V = 13.6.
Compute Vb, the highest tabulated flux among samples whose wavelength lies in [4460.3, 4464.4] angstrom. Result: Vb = 10.7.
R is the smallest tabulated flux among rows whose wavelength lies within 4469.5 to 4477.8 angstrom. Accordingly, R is 10.6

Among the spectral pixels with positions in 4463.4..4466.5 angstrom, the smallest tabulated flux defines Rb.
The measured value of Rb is 10.3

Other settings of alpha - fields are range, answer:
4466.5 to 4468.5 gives 11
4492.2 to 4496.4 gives 12.1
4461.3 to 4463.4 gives 9.35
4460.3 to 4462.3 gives 9.3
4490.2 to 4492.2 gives 12.6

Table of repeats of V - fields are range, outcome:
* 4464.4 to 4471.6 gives 13.5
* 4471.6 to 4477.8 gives 13.2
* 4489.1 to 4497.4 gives 12.9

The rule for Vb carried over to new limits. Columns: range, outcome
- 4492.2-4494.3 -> 12.5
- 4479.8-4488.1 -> 14.3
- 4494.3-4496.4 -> 11.8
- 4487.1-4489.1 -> 11.9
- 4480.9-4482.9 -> 12.6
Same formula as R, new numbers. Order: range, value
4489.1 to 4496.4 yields 11.5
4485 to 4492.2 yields 10.8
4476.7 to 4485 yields 11.8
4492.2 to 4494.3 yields 12.4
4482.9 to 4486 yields 13.6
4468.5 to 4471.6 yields 12.2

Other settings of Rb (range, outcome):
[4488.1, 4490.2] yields 11.9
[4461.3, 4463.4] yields 9.02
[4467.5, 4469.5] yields 11.3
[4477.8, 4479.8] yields 12.5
